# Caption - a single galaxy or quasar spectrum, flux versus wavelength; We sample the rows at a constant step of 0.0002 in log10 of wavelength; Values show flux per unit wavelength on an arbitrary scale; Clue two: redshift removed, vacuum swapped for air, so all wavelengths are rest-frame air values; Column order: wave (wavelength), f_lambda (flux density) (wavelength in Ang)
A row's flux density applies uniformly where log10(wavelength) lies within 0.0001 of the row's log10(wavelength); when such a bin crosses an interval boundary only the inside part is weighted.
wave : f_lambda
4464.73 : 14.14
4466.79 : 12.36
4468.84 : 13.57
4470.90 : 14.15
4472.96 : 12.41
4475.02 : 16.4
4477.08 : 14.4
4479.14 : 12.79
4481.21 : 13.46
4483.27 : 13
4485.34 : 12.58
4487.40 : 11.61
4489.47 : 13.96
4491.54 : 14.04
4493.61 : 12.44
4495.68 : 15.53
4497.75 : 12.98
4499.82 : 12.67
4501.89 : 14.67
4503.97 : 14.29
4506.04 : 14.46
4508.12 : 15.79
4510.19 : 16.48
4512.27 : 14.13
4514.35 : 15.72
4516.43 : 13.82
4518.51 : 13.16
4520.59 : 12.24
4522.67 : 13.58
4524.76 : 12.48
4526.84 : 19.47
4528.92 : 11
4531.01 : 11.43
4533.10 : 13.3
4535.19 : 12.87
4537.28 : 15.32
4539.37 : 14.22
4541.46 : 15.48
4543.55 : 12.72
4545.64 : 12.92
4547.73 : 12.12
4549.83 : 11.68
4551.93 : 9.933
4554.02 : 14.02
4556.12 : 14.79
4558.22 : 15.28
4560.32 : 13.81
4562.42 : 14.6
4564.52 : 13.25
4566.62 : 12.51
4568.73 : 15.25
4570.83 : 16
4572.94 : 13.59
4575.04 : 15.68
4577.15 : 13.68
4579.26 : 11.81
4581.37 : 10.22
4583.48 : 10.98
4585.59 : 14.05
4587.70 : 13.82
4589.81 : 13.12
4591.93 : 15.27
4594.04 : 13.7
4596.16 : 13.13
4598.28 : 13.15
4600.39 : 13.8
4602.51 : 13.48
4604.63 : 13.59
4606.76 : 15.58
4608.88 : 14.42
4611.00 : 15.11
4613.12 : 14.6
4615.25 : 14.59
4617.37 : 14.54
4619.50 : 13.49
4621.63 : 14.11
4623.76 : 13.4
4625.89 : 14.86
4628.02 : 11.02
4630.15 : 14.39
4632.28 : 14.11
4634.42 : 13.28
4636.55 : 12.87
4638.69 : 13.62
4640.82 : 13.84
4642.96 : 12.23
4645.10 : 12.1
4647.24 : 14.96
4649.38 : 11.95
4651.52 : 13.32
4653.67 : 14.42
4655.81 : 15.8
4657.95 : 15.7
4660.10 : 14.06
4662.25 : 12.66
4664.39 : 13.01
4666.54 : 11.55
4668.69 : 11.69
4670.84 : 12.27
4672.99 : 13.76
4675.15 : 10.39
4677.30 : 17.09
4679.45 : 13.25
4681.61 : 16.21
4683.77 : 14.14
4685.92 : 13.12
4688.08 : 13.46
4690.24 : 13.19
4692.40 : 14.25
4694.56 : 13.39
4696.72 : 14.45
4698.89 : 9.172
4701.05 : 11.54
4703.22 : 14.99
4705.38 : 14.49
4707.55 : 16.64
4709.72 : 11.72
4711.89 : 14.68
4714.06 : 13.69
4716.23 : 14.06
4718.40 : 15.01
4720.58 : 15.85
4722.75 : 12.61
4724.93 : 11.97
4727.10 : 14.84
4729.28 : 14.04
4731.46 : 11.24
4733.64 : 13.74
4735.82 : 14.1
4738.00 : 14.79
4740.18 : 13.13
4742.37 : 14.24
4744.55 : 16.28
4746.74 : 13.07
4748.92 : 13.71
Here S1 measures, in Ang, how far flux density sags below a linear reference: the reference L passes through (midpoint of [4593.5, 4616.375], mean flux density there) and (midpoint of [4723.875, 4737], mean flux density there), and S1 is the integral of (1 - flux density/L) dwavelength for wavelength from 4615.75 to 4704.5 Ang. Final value 2.00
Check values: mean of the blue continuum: 14.1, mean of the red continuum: 13.3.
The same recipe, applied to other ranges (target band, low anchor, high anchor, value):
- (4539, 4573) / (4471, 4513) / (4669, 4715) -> 0.4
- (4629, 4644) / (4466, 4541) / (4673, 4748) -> 0.4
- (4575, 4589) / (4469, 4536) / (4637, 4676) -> 0.8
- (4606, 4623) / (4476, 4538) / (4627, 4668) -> -1.3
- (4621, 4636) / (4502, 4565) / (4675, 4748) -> 0.3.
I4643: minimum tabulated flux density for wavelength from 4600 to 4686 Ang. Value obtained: 10.39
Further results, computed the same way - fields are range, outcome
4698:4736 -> 9.172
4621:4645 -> 11.02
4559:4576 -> 12.51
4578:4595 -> 10.22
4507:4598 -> 9.933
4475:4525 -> 11.61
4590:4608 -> 13.13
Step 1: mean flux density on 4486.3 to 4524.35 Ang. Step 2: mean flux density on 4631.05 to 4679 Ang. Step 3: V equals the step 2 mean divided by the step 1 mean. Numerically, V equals 0.96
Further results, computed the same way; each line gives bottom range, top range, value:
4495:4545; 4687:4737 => 0.97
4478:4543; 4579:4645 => 0.98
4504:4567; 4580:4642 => 0.99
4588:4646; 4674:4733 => 0.99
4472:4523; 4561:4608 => 0.98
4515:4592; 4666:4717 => 1.00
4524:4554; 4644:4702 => 1.01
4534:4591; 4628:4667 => 1.00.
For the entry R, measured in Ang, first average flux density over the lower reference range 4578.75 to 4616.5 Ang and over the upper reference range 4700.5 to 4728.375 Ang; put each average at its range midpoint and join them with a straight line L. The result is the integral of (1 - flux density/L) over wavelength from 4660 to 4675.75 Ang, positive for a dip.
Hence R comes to 1.7 Ang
